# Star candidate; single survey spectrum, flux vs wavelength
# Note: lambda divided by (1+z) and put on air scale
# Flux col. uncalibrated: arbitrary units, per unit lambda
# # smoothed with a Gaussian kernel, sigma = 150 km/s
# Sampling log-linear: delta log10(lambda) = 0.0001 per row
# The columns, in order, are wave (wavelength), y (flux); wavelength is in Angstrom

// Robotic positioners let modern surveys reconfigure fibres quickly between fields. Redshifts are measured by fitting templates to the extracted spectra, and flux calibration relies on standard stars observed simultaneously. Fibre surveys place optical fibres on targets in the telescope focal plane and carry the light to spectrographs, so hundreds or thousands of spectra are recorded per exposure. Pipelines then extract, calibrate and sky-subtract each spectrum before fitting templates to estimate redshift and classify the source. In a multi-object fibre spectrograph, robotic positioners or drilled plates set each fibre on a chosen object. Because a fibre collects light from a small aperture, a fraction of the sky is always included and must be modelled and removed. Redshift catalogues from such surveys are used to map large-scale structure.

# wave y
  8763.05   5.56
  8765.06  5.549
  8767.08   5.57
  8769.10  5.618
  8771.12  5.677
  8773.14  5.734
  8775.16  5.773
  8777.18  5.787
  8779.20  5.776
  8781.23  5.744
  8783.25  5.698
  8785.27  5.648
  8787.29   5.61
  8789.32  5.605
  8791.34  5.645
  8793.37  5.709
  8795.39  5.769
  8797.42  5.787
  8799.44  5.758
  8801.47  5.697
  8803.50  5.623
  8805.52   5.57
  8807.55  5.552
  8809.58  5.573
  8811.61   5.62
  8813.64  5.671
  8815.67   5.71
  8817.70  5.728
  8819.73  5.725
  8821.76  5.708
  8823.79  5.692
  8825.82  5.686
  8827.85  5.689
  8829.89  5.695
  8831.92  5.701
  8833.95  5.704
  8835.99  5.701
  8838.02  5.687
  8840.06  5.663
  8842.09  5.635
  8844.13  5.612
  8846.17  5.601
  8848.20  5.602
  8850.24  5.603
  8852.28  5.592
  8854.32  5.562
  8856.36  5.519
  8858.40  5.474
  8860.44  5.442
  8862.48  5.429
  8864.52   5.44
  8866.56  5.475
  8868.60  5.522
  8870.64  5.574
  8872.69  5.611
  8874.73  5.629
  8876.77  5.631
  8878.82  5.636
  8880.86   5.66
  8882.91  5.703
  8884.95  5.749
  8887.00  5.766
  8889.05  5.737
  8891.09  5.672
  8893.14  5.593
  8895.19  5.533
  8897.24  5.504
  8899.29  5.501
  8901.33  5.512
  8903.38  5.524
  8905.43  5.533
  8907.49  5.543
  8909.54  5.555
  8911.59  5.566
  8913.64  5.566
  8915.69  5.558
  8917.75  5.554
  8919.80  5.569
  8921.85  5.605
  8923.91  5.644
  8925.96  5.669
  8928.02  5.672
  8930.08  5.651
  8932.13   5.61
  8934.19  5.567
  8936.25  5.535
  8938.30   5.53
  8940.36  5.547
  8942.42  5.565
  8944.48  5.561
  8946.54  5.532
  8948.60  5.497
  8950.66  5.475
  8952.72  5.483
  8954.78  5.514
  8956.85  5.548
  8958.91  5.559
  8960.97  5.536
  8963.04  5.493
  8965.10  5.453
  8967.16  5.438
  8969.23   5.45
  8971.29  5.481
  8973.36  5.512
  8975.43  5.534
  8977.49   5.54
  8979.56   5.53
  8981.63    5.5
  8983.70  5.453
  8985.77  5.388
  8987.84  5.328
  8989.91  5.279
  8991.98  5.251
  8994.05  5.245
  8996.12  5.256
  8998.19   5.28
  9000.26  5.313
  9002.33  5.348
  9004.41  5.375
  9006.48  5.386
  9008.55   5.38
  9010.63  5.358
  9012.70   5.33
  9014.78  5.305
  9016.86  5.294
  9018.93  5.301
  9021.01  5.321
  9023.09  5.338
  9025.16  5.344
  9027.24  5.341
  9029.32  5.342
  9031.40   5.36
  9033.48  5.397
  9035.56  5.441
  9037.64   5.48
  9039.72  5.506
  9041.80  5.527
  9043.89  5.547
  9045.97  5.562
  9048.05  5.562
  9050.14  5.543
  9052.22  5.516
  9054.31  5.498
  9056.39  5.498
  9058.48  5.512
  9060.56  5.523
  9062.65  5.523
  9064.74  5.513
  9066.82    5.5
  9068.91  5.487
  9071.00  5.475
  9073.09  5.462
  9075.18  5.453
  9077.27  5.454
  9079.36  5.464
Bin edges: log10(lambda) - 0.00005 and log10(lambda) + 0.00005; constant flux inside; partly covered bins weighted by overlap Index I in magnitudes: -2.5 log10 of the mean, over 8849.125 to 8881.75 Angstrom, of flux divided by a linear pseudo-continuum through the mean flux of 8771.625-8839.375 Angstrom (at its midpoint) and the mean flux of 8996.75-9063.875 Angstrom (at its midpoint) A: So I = 0.01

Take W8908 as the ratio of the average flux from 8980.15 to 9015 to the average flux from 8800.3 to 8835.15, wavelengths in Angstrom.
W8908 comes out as 0.94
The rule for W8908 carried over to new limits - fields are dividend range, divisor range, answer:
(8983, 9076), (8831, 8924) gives 0.97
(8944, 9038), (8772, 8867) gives 0.96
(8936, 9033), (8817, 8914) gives 0.97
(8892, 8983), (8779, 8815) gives 0.98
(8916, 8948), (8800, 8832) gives 0.99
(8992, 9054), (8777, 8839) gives 0.95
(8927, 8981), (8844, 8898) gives 0.99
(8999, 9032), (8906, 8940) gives 0.96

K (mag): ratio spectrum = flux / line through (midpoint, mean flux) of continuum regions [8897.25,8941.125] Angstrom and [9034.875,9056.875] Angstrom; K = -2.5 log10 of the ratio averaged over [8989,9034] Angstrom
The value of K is 0.04 mag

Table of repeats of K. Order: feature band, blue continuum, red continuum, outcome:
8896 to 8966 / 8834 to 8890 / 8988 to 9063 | -0.01 mag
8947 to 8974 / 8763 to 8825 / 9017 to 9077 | 0.01 mag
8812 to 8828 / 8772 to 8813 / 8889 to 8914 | -0.01 mag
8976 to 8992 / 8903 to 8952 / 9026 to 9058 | 0.02 mag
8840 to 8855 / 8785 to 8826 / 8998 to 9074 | 0.00 mag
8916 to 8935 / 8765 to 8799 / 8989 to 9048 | -0.02 mag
